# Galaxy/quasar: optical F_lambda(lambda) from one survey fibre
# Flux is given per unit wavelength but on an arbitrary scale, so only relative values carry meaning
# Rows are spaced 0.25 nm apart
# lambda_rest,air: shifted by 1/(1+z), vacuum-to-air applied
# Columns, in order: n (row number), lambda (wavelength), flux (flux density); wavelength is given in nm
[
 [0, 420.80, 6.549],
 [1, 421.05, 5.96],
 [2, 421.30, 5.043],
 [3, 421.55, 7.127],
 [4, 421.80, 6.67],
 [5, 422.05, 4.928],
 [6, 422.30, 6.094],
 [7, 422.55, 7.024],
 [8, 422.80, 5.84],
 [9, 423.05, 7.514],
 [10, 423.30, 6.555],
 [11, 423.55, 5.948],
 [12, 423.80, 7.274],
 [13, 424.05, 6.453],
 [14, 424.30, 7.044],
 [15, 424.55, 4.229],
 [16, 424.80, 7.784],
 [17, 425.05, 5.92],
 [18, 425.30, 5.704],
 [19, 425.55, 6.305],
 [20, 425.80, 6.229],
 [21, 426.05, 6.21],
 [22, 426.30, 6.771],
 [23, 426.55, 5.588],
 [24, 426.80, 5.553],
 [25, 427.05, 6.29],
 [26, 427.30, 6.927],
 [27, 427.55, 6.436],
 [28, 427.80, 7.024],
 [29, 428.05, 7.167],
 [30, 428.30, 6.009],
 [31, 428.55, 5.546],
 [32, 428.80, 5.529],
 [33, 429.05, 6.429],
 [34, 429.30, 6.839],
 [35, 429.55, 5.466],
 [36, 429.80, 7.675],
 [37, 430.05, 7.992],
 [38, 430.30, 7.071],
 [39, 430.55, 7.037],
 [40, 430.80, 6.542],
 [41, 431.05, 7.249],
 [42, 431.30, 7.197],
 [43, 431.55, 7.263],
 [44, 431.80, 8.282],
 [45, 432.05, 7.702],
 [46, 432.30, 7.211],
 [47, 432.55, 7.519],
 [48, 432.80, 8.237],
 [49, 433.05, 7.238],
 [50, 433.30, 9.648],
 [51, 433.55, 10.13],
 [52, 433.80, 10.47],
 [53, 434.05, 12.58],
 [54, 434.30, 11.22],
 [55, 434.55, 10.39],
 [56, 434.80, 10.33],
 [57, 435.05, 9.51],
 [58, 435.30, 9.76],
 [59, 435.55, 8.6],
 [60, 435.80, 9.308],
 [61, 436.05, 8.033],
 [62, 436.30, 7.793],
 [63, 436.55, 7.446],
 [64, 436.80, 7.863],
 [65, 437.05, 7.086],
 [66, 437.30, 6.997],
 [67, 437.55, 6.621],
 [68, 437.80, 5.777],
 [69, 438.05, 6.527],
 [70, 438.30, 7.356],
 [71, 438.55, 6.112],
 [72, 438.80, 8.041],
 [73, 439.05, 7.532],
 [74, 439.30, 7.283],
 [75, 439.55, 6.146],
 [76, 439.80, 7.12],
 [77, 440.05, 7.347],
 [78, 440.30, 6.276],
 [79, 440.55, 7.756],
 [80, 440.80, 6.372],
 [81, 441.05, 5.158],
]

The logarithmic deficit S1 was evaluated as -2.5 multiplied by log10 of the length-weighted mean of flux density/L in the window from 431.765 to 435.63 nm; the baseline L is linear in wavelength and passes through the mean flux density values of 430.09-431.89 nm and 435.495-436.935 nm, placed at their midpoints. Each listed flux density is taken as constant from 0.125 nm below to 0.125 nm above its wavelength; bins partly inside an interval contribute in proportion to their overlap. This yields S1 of -0.205 mag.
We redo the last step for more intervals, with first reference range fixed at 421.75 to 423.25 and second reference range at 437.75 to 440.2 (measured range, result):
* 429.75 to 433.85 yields -0.18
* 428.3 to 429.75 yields 0.09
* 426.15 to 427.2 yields 0.07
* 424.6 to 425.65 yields 0.03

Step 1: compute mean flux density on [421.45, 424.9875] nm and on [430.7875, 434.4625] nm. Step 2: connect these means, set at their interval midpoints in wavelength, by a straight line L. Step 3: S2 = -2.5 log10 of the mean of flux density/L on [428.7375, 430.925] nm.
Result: 0.18 mag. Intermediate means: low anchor 6.45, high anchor 8.65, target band 6.77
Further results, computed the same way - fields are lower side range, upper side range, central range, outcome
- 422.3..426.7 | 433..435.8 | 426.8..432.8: 0.21 mag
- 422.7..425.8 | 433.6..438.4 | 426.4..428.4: 0.10 mag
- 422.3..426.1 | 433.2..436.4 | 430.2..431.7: 0.21 mag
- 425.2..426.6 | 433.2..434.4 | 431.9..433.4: 0.27 mag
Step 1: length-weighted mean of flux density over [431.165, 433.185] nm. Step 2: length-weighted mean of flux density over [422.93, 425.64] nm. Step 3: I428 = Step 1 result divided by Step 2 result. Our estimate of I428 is 1.2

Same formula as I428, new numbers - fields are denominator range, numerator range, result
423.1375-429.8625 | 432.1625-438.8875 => 1.33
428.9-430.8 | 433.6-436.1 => 1.46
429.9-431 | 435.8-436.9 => 1.11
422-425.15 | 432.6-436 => 1.52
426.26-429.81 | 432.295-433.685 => 1.34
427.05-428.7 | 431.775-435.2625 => 1.44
